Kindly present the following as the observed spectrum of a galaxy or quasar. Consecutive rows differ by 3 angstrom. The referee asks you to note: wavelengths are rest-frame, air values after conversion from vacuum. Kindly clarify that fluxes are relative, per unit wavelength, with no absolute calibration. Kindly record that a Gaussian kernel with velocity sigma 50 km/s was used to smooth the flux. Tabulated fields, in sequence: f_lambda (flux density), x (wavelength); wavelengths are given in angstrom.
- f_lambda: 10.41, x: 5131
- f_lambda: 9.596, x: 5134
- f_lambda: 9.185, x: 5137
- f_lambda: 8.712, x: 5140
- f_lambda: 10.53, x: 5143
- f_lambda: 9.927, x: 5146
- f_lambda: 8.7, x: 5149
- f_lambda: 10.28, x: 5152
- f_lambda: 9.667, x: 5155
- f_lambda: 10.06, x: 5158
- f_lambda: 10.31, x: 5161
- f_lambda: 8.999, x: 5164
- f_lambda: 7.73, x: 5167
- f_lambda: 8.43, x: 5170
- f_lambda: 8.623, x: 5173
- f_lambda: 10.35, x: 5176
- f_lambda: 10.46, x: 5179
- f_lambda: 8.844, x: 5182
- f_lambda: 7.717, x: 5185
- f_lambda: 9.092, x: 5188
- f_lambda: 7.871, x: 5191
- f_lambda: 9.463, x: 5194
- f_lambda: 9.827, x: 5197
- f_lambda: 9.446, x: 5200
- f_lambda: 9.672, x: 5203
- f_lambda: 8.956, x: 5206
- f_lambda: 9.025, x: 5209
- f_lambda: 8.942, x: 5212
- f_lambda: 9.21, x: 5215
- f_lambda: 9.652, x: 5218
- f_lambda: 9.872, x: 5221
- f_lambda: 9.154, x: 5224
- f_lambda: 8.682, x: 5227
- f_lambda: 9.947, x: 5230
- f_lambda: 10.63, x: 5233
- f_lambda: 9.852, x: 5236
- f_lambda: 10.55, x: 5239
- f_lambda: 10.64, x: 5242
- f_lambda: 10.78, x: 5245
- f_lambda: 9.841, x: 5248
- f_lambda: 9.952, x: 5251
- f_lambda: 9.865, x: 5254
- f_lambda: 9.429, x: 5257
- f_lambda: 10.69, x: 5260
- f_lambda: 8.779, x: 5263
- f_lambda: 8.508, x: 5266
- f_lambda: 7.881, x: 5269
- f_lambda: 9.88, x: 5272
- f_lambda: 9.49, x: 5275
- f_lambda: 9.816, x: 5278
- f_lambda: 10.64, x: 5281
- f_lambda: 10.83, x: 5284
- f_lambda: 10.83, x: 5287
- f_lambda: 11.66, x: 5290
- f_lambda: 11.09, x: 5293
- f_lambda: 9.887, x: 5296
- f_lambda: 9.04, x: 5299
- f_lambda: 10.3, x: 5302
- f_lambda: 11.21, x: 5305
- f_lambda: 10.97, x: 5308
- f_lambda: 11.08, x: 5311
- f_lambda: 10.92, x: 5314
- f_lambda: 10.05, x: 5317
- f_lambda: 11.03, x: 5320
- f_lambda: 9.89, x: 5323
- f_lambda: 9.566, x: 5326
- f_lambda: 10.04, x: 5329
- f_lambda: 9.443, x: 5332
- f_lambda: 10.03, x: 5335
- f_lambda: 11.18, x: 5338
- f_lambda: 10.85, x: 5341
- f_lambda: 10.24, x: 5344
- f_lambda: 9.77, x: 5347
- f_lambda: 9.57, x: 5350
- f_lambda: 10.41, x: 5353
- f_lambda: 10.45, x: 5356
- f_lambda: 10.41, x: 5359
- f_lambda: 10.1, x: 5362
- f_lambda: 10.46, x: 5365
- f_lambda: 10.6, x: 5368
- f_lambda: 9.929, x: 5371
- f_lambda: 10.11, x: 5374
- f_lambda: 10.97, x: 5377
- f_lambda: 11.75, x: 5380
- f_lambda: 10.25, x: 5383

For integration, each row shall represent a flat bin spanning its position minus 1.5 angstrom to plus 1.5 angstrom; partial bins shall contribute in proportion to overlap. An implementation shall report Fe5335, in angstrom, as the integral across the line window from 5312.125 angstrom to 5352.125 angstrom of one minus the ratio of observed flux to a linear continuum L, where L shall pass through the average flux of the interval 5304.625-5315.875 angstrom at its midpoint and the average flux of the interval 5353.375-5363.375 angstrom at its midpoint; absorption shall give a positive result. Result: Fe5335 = 1.8 angstrom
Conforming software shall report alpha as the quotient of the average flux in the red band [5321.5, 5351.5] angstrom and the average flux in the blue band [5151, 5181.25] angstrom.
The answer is 1.06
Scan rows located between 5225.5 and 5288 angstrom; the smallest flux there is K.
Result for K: 7.881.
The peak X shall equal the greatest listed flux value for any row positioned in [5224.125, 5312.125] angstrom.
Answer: 11.66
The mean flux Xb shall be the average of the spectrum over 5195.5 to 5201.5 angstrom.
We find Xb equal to 9.64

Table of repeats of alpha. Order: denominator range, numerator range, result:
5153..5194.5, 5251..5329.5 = 1.11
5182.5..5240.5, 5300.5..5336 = 1.11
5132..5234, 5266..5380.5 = 1.10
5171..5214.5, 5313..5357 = 1.12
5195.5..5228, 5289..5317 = 1.14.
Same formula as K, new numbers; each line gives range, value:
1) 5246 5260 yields 9.429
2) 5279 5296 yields 9.887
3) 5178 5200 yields 7.717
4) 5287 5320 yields 9.04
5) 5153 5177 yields 7.73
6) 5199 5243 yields 8.682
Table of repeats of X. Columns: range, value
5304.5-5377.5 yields 11.21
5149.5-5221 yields 10.46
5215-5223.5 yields 9.872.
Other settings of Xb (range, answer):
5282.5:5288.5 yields 10.8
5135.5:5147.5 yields 9.59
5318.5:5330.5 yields 10.1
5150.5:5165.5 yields 9.86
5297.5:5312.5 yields 10.5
